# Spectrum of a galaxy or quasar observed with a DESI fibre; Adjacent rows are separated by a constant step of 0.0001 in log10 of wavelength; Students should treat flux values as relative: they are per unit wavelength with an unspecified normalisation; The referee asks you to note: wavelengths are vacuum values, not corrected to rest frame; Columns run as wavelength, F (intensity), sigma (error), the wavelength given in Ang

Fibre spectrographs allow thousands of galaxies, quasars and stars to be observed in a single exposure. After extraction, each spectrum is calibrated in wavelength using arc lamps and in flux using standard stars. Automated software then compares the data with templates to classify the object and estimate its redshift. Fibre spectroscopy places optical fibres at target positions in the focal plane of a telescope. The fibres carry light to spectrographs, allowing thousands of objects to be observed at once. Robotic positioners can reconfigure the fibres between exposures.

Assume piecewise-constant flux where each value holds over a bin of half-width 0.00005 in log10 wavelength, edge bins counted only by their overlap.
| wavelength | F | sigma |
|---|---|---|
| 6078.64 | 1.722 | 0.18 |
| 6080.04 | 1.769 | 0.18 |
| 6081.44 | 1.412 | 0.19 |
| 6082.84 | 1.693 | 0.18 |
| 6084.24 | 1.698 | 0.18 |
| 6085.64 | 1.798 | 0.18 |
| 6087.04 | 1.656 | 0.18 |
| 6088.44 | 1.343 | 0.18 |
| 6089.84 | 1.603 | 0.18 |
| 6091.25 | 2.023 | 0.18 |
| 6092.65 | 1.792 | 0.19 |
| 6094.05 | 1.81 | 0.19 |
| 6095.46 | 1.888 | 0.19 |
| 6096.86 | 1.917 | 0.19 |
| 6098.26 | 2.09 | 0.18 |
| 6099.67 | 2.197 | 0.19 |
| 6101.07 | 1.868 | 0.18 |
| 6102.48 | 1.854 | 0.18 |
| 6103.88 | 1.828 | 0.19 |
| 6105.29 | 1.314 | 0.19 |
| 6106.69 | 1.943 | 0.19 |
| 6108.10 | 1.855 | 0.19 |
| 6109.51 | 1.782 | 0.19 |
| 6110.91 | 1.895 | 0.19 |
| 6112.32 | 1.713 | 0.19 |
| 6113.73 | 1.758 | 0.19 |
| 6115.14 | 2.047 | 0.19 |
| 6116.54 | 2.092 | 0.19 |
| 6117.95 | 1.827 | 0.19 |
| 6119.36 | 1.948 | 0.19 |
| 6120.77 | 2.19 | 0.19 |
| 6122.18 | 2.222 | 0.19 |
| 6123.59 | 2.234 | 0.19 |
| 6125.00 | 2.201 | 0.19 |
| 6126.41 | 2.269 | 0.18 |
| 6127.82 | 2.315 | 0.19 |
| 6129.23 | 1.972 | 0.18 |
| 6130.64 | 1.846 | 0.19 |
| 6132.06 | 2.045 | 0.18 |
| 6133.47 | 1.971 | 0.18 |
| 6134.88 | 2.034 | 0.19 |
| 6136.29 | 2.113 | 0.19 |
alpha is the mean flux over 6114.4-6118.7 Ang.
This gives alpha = 1.99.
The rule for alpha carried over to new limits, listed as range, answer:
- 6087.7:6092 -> 1.66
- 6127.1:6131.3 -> 2.05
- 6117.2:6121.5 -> 1.99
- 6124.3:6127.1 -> 2.24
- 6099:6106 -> 1.81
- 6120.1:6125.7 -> 2.21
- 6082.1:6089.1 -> 1.64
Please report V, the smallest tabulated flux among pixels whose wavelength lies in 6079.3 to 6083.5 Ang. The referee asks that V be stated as 1.412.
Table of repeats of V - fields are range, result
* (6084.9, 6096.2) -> 1.343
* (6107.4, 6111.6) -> 1.782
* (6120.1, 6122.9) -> 2.19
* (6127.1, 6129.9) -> 1.972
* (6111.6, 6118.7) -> 1.713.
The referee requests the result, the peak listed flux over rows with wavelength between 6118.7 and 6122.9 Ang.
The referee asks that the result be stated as 2.222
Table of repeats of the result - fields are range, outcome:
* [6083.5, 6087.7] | 1.798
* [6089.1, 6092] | 2.023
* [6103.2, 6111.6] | 1.943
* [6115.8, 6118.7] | 2.092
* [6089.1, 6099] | 2.09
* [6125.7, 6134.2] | 2.315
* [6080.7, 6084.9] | 1.698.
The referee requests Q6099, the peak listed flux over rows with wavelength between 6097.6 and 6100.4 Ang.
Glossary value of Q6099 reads 2.197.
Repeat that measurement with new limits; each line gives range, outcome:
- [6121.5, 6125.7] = 2.234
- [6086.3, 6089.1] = 1.656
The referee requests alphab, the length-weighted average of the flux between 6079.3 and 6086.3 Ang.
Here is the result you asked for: 1.67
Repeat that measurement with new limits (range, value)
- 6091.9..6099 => 1.9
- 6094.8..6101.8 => 1.99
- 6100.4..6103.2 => 1.86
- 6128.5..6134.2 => 1.96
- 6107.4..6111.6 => 1.85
